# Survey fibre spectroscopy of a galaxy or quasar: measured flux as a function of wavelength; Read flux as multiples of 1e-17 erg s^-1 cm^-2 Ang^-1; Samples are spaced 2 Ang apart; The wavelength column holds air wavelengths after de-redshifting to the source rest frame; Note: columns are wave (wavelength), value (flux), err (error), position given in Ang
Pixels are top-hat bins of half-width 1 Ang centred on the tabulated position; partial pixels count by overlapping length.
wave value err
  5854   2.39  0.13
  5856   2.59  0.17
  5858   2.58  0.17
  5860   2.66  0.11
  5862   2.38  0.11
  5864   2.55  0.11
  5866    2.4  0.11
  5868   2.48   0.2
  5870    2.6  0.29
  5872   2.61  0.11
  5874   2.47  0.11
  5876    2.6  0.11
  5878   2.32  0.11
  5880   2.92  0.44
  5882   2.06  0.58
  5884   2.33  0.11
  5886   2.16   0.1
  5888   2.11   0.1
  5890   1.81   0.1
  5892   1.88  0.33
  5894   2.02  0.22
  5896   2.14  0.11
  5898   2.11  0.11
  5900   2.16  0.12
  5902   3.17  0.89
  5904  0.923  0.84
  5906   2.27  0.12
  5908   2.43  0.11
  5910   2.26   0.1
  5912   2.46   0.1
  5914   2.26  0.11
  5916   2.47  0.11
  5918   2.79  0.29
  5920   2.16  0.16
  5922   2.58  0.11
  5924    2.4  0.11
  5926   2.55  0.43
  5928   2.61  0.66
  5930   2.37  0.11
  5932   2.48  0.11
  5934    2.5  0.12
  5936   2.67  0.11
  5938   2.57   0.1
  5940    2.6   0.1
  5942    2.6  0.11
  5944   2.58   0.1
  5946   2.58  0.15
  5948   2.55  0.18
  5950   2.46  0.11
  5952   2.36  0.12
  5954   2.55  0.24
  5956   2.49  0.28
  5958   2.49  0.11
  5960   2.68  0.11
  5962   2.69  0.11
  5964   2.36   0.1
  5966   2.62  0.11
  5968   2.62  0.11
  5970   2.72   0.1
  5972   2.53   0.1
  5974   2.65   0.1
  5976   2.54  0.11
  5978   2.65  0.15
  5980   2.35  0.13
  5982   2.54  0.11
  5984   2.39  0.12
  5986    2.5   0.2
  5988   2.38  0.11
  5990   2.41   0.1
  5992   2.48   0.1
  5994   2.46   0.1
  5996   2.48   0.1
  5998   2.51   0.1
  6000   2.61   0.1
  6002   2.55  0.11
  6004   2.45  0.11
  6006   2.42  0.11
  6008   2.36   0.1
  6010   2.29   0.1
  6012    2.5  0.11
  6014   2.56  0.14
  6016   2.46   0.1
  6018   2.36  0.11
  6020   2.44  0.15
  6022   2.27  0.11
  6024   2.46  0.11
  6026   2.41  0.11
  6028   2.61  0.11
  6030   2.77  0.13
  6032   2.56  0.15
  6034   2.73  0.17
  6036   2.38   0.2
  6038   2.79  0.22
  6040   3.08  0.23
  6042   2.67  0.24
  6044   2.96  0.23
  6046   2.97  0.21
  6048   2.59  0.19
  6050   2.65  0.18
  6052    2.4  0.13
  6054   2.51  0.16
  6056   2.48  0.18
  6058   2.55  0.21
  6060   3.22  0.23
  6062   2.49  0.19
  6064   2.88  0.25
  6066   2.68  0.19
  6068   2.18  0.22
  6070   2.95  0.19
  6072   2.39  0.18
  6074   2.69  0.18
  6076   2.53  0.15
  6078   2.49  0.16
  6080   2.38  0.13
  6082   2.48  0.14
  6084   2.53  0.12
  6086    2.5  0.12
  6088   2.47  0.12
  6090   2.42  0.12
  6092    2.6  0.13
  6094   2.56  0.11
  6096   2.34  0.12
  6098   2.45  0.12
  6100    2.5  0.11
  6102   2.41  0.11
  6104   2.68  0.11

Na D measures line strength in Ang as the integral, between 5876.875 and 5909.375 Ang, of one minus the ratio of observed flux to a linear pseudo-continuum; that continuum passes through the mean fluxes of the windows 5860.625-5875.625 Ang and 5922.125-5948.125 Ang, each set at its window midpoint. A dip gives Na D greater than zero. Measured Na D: 4.41 Ang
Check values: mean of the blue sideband 2.51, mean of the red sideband 2.54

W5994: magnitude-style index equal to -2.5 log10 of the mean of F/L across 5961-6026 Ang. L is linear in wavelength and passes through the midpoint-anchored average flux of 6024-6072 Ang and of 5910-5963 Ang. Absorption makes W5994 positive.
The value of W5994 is 0.04 mag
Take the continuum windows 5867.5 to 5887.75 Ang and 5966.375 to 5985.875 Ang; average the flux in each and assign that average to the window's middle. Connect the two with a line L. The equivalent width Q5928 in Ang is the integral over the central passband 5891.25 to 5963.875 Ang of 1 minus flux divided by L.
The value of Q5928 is 2.5 Ang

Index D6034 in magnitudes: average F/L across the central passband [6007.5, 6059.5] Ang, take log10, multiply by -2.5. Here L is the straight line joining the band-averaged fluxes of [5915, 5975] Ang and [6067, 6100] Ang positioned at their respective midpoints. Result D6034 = -0.03 mag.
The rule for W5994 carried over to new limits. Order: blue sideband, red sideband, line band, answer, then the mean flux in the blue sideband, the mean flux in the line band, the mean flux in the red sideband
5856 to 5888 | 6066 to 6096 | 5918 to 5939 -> -0.01 mag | 2.47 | 2.5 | 2.51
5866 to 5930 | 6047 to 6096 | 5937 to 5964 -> -0.06 mag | 2.33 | 2.55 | 2.56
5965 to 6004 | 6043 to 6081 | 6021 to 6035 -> 0.02 mag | 2.52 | 2.54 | 2.63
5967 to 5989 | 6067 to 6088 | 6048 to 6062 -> -0.04 mag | 2.53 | 2.62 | 2.51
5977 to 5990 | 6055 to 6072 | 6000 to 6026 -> 0.05 mag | 2.46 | 2.43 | 2.66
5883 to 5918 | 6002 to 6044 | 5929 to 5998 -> -0.07 mag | 2.19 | 2.53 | 2.54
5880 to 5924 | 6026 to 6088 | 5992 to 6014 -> 0.01 mag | 2.24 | 2.47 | 2.63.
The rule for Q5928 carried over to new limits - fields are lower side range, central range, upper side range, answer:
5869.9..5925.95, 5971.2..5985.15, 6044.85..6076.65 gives -0.30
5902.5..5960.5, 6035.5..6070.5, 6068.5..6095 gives -2.47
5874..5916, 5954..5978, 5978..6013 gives -1.92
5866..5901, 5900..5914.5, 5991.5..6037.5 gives 0.47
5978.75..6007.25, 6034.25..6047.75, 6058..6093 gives -1.38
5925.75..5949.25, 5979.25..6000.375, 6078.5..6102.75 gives 0.54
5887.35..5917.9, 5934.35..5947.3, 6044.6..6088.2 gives -1.78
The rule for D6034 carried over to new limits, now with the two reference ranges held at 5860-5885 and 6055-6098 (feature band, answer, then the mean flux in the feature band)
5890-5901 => 0.218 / 2.04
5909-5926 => 0.031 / 2.43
